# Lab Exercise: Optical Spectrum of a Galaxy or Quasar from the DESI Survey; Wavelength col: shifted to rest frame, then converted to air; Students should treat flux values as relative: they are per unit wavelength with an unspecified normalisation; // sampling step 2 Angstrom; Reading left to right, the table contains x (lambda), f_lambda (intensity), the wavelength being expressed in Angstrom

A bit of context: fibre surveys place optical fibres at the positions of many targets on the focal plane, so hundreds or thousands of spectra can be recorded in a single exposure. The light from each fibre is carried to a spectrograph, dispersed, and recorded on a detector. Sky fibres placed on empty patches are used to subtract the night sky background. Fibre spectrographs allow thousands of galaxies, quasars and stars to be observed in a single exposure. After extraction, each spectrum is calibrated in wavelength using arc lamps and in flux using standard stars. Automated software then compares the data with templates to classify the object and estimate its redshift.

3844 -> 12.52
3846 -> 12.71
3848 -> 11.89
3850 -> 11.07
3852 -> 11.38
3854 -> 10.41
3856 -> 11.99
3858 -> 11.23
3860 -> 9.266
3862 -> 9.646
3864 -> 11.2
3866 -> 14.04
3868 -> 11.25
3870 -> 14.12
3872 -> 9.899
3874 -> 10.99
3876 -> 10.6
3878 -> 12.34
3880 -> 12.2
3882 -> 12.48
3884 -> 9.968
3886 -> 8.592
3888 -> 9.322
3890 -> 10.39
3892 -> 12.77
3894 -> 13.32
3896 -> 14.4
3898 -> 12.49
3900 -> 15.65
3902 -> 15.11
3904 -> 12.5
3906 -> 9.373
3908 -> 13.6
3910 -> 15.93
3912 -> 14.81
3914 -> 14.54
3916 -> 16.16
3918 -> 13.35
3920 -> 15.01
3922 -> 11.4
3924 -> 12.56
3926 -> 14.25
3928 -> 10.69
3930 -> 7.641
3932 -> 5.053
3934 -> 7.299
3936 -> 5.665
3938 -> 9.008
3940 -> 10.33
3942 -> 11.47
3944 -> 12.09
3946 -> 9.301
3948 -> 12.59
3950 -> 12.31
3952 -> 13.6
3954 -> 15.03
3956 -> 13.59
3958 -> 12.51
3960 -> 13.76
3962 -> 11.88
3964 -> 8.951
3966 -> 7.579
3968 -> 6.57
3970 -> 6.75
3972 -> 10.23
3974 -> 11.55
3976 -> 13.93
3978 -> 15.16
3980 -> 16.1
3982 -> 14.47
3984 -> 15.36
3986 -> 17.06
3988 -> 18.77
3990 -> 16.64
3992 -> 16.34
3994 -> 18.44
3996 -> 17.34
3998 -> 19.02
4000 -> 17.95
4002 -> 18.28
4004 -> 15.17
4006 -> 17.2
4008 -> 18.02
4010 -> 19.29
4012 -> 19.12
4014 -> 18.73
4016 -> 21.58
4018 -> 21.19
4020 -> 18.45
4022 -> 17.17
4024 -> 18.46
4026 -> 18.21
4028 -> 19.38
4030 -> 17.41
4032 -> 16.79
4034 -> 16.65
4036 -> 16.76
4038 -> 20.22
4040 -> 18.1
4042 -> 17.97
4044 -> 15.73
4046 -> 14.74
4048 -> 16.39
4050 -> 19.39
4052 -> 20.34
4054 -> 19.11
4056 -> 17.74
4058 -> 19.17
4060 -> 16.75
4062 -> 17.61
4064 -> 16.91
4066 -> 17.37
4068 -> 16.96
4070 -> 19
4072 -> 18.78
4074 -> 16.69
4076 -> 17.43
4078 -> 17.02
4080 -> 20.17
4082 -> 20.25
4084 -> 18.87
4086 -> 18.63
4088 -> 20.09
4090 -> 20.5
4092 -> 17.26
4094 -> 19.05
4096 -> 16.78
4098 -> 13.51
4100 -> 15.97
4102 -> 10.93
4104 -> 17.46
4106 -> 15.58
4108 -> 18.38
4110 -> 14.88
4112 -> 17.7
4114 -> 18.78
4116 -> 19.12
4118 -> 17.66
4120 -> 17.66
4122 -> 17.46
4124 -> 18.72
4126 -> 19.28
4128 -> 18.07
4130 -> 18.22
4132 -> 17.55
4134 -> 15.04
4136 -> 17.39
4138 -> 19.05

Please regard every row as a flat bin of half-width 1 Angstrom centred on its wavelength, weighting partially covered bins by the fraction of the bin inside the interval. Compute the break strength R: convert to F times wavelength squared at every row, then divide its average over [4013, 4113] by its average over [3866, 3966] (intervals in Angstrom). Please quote 1.6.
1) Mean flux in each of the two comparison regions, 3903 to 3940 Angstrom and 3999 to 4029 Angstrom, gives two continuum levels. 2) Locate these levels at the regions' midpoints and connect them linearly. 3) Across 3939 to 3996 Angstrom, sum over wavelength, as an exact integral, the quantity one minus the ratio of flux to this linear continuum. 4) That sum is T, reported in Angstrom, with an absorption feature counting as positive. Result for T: 7.9 Angstrom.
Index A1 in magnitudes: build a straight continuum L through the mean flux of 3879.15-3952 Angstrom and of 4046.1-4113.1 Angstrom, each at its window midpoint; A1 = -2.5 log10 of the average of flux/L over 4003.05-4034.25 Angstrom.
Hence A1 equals -0.19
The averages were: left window 11.8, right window 17.6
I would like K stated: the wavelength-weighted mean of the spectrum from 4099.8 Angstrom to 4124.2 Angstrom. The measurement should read 16.9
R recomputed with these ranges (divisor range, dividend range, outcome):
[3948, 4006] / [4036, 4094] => 1.34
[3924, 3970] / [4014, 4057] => 1.82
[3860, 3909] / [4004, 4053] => 1.64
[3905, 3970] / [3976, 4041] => 1.61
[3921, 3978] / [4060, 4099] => 1.79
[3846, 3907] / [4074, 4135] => 1.69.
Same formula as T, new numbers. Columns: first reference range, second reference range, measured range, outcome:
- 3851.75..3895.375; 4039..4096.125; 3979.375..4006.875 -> -2.7 Angstrom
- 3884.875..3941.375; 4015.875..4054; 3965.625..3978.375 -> 4.1 Angstrom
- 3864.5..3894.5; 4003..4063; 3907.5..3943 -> 4.7 Angstrom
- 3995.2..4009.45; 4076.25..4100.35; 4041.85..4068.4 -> 0.6 Angstrom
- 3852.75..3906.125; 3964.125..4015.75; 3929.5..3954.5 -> 6.9 Angstrom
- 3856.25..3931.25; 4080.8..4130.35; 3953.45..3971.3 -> 4.3 Angstrom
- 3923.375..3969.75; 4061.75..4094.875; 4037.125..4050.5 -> -0.9 Angstrom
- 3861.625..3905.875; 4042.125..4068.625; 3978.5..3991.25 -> -0.9 Angstrom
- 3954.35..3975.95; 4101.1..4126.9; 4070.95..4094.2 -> -4.2 Angstrom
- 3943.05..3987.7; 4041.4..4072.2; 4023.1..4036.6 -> -1.3 Angstrom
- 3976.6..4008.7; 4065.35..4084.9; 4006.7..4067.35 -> -1.8 Angstrom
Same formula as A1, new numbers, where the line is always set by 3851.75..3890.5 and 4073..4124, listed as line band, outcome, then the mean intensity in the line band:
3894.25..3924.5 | -0.14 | 13.8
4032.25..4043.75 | -0.12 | 17.7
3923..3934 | 0.28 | 9.79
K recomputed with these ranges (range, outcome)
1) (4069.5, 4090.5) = 18.8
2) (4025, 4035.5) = 17.6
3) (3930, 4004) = 12.8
